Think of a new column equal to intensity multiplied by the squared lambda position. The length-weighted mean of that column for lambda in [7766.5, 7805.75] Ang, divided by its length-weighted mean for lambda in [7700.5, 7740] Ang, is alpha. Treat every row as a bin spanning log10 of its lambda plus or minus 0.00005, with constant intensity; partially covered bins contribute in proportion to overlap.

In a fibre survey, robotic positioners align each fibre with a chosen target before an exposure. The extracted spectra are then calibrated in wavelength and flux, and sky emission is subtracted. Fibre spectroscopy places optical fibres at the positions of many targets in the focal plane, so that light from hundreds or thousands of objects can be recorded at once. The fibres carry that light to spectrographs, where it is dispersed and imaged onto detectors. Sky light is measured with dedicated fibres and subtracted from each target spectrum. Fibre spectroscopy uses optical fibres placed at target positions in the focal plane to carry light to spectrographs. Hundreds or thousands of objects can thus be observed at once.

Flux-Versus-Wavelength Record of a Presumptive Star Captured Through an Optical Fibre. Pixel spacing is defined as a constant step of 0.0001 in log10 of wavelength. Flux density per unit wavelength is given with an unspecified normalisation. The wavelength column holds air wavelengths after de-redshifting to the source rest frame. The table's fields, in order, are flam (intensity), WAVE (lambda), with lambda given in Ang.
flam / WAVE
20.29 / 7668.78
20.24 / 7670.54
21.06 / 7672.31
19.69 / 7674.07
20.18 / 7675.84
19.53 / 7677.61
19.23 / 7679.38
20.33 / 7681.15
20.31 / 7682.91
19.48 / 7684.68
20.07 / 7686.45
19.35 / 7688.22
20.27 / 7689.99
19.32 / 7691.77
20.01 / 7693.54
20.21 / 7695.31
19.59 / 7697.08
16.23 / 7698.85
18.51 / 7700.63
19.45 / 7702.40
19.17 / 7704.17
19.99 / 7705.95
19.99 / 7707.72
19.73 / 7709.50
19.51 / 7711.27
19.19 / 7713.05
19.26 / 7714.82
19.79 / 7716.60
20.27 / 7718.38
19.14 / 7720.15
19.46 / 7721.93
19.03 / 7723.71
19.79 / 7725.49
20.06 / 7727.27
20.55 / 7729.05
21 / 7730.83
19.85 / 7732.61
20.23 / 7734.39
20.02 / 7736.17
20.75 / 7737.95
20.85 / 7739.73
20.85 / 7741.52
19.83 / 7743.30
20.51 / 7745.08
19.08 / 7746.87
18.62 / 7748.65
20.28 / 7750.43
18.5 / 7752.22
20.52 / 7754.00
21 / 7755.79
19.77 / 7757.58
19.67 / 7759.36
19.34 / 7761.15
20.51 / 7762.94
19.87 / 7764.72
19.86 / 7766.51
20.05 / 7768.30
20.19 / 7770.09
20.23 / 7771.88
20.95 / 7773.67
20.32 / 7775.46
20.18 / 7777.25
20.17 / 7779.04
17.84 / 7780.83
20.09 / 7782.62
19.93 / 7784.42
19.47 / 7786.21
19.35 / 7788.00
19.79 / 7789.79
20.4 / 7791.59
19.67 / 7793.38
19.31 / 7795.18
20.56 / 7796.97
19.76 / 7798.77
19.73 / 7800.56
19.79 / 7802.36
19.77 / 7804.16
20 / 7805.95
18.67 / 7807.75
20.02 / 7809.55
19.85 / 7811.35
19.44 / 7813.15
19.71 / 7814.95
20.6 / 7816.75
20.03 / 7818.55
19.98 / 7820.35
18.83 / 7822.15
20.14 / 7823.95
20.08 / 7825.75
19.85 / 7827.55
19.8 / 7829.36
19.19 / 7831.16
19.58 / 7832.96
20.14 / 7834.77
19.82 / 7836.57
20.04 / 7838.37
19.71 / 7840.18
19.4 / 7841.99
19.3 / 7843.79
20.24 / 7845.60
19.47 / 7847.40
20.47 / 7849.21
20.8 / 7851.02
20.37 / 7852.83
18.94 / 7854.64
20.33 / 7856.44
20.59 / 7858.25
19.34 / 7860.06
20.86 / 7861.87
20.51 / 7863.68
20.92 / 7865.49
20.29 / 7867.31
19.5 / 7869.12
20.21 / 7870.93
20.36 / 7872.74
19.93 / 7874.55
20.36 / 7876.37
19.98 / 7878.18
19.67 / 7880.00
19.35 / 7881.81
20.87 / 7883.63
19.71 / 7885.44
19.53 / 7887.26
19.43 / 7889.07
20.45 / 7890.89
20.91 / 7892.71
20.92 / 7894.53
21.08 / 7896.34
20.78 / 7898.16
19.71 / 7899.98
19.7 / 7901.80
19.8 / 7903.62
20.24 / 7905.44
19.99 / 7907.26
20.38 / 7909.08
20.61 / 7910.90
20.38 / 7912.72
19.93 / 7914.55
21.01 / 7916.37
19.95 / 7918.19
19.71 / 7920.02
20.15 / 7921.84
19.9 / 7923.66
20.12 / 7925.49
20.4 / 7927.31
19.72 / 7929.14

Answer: 1.0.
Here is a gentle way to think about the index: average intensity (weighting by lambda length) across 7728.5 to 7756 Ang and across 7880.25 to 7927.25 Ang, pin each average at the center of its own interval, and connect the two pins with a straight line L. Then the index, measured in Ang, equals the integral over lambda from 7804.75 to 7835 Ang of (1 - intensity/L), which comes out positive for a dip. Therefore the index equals 0.6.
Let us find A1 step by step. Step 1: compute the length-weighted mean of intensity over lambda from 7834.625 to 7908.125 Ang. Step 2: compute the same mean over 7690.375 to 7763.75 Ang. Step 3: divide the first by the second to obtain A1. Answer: 1.0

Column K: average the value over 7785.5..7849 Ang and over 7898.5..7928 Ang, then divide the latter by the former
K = 1.0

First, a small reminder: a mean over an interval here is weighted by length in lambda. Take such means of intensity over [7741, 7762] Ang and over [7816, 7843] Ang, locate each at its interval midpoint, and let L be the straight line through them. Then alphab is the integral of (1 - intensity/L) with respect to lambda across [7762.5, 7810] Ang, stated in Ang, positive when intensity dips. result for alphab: -0.12 Ang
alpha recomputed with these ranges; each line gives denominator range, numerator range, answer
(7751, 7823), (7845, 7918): 1.04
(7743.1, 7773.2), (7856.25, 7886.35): 1.04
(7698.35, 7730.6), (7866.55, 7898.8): 1.08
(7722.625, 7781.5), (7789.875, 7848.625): 1.01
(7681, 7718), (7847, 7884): 1.08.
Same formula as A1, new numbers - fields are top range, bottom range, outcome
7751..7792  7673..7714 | 1.02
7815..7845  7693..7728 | 1.02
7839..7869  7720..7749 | 1.00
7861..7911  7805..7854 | 1.02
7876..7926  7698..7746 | 1.02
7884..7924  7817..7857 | 1.02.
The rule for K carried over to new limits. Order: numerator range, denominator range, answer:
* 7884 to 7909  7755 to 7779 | 1.00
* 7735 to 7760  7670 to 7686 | 1.00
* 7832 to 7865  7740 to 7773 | 1.00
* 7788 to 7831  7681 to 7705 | 1.02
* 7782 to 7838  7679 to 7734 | 1.01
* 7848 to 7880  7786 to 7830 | 1.02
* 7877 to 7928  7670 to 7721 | 1.03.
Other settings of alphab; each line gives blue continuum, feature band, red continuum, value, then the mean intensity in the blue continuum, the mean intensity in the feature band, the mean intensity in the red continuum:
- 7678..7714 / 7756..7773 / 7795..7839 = -0.29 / 19.5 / 20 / 19.8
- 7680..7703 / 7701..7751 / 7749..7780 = -0.26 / 19.5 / 19.9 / 20.1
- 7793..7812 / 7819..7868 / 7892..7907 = 0.10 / 19.7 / 20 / 20.4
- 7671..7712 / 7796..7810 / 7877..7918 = 0.11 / 19.6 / 19.8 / 20.2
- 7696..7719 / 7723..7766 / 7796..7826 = -1.22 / 19.3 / 20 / 19.8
